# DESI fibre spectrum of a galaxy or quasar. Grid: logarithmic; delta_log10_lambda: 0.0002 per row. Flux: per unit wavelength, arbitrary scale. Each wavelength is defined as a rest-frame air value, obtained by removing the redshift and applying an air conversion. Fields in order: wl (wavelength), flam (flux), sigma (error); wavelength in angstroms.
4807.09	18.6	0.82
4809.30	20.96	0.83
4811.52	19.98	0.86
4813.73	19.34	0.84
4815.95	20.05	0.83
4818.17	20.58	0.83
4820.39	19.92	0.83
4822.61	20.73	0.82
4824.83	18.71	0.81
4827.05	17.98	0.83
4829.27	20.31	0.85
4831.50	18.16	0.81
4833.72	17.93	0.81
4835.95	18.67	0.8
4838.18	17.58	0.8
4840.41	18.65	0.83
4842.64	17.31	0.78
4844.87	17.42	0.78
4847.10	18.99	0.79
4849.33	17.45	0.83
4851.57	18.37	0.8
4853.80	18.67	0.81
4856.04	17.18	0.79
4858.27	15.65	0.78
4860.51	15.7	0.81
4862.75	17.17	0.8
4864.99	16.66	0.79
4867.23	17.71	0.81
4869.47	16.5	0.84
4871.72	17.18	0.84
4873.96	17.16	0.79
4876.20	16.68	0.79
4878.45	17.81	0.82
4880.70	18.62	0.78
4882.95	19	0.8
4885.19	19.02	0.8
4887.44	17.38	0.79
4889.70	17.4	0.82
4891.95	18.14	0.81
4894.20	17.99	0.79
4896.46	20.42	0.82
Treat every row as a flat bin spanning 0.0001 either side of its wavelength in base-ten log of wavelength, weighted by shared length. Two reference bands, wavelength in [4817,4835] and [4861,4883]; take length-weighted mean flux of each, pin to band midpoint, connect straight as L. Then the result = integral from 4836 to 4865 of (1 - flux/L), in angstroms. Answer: 1.2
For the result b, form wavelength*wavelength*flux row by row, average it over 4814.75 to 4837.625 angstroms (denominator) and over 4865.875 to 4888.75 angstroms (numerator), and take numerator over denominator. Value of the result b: 0.9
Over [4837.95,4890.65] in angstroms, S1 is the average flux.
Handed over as 17.6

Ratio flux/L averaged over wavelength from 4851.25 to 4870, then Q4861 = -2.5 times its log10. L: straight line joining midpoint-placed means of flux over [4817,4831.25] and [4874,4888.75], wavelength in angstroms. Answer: 0.09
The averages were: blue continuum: 19.6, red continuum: 18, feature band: 17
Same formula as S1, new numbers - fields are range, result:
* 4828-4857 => 18.2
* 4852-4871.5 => 17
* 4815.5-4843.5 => 19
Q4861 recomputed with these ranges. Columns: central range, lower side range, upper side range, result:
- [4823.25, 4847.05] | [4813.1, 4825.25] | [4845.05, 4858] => 0.04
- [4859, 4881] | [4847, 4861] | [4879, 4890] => 0.05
